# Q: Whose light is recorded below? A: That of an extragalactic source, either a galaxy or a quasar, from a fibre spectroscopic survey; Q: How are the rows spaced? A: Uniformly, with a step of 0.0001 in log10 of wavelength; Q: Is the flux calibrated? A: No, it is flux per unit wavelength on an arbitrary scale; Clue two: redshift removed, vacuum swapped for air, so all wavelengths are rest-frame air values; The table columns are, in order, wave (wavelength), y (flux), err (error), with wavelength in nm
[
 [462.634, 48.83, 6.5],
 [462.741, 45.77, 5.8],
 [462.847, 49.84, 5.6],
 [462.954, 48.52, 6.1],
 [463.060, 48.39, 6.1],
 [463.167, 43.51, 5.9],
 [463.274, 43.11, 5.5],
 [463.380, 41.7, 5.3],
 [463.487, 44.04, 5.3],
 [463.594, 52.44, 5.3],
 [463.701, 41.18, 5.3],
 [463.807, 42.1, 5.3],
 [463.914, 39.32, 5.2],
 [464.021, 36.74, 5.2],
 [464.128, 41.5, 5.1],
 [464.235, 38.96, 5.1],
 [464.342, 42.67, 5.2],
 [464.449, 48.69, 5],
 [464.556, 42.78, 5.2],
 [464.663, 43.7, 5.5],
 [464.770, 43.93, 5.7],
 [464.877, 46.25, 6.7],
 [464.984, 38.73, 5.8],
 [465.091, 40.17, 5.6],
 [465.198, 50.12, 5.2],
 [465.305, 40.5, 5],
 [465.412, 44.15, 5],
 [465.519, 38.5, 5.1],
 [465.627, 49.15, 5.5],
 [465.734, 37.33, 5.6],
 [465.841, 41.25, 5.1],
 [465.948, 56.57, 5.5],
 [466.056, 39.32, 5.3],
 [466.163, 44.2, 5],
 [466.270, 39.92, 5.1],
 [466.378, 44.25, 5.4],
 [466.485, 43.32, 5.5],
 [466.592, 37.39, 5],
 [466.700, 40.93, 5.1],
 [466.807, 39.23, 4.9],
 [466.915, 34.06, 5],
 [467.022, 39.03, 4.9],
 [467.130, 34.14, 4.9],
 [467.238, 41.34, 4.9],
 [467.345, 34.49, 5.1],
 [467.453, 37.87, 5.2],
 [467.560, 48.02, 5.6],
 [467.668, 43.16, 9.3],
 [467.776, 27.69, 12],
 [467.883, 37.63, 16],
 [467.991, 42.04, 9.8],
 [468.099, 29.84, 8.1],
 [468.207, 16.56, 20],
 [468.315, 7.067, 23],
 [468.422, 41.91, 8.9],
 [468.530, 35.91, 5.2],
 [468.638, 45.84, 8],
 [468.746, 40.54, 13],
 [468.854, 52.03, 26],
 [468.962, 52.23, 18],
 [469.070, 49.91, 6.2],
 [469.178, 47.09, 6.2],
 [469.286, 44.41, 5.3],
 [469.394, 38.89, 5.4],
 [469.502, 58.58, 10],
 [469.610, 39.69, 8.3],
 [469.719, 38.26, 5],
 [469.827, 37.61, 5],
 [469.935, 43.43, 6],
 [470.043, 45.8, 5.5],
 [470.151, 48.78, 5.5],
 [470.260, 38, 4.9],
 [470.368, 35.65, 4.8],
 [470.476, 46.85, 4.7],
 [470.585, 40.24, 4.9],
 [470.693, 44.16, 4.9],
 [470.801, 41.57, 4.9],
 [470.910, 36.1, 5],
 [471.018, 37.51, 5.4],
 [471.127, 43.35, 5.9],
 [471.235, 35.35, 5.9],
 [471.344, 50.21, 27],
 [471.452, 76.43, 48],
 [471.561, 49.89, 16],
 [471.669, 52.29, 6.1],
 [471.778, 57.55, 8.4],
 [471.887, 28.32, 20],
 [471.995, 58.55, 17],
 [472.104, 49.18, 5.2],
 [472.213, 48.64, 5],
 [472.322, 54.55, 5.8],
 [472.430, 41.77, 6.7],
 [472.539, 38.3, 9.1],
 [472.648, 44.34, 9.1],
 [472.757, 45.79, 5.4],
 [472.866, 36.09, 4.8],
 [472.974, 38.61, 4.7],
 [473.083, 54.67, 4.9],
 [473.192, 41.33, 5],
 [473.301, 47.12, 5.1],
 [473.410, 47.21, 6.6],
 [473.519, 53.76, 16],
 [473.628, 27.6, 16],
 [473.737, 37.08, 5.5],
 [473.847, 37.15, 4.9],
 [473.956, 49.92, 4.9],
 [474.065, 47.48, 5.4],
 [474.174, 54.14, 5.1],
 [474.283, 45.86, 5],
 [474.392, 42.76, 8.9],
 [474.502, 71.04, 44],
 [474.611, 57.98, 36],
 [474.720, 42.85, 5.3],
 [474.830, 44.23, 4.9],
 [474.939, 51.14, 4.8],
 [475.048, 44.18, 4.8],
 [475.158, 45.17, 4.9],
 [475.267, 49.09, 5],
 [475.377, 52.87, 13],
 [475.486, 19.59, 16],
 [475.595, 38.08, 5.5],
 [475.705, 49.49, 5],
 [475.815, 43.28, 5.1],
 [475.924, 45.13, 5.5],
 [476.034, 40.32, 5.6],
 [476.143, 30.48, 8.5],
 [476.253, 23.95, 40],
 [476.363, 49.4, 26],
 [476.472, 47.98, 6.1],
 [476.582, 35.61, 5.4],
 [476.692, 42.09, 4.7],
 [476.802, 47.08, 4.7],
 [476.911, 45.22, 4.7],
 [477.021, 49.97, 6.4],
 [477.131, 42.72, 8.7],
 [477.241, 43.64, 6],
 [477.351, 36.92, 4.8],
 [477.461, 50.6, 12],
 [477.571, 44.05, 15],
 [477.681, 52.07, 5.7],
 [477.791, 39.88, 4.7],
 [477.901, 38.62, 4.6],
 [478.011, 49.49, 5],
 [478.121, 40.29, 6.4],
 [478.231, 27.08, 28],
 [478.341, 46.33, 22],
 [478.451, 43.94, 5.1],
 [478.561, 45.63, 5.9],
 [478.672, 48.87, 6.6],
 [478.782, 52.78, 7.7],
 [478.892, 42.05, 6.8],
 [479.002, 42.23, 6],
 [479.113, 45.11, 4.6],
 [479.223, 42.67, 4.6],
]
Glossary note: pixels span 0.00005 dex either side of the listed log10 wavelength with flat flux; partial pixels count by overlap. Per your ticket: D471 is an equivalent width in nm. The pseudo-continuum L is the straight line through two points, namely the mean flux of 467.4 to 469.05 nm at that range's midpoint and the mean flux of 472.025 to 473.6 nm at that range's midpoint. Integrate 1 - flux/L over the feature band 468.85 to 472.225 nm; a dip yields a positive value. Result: -0.33 nm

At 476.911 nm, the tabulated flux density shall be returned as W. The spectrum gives 45.22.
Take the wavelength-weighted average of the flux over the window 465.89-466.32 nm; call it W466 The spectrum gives 45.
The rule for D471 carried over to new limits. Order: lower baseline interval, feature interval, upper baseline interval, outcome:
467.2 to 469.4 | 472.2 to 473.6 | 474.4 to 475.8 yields -0.028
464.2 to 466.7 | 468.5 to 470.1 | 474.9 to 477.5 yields -0.071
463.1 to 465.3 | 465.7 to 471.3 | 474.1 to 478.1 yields 0.420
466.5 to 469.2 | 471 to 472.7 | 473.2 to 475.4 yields -0.169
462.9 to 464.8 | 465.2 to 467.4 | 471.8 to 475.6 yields 0.141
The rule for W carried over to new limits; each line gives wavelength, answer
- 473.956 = 49.92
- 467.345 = 34.49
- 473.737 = 37.08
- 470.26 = 38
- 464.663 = 43.7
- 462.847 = 49.84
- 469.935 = 43.43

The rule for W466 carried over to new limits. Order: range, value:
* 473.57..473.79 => 32.7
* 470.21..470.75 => 41.1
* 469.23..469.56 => 47.2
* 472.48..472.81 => 42.7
